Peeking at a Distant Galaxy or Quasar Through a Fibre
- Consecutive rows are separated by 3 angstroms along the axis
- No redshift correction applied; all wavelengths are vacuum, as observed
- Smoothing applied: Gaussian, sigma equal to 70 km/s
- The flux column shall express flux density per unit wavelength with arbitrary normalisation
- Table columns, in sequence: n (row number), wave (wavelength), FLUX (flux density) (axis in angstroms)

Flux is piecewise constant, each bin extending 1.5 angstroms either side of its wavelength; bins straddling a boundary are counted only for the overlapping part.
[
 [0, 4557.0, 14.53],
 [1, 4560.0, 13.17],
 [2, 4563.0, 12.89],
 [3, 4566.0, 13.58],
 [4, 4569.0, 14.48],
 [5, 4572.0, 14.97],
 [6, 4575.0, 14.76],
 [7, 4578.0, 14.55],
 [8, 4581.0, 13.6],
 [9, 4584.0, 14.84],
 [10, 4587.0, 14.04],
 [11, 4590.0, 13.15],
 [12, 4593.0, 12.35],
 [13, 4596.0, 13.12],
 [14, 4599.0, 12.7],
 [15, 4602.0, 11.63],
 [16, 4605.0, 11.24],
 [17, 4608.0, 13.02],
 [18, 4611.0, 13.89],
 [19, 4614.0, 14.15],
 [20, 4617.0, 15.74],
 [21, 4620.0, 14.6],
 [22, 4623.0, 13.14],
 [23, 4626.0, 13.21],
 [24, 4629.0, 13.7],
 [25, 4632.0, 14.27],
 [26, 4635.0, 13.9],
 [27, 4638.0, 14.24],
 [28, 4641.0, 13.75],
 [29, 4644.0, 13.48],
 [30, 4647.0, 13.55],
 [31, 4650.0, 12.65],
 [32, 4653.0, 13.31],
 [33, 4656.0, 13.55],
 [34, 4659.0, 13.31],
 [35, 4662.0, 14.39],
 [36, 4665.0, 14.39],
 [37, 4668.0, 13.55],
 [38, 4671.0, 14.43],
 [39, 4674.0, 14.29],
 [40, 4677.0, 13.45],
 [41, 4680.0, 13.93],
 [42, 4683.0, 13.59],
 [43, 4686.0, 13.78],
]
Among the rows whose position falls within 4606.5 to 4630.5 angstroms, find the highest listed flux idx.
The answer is 15.74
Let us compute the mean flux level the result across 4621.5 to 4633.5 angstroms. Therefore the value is 13.6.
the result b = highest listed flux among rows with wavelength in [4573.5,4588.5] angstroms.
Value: 14.84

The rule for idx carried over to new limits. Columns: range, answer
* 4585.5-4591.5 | 14.04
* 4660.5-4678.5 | 14.43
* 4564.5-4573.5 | 14.97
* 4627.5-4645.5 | 14.27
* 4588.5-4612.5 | 13.89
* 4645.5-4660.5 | 13.55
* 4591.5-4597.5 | 13.12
